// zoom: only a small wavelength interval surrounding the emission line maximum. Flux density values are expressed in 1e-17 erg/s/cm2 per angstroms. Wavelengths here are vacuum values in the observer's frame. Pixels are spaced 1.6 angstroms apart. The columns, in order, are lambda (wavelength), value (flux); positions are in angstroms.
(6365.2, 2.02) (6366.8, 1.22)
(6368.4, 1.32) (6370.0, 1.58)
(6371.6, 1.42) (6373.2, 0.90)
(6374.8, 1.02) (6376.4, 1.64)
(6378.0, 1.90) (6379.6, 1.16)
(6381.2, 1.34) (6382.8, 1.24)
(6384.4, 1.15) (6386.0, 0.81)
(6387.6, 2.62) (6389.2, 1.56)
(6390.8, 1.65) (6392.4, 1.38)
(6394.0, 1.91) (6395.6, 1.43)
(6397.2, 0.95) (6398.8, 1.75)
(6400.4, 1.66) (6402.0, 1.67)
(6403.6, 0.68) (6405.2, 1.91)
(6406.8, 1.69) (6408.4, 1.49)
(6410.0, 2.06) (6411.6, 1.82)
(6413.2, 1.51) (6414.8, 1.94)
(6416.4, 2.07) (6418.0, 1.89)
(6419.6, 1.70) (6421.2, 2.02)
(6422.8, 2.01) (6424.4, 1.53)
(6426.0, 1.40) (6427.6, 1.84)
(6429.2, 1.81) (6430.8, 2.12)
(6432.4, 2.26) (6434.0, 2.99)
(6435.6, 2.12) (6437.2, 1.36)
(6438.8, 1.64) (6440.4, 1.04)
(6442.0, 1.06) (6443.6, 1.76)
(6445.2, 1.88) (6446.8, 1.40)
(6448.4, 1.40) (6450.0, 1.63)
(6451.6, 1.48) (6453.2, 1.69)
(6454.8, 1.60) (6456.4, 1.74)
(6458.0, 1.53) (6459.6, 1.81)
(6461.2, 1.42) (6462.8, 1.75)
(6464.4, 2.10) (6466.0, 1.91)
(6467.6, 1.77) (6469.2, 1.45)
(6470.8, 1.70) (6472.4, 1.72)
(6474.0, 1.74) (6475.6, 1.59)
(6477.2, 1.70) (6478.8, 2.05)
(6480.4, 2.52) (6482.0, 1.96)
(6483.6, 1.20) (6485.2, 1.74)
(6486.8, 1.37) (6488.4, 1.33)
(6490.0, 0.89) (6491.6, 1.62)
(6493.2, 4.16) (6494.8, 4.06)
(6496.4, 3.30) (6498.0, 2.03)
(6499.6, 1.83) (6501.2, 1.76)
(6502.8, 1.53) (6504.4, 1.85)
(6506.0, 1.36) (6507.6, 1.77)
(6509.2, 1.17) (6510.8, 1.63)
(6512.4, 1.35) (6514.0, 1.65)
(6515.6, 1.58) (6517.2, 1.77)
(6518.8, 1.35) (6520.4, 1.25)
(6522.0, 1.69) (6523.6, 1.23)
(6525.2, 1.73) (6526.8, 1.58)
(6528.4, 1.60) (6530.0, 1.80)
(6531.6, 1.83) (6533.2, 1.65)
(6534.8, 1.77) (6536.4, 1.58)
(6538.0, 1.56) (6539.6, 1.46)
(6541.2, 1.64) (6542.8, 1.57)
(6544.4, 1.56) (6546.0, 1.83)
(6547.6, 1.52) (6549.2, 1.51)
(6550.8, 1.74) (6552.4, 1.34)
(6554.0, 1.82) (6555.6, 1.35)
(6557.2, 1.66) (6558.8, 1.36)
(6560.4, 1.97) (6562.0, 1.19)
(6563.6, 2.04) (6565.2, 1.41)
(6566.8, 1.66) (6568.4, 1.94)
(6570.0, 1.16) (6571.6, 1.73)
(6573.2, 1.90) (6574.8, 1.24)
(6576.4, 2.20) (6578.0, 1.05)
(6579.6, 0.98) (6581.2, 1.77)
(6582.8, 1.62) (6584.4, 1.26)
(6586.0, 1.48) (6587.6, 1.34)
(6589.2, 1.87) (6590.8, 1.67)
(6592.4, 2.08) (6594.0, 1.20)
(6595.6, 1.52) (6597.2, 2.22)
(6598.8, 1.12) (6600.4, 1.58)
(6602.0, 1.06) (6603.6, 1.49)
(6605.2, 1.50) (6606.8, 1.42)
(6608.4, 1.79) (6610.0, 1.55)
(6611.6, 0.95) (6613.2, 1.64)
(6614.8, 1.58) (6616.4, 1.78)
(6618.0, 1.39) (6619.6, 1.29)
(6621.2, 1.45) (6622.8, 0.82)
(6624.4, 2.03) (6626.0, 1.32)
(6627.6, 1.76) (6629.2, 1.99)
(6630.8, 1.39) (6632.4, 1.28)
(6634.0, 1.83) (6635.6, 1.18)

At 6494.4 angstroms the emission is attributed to [O III]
